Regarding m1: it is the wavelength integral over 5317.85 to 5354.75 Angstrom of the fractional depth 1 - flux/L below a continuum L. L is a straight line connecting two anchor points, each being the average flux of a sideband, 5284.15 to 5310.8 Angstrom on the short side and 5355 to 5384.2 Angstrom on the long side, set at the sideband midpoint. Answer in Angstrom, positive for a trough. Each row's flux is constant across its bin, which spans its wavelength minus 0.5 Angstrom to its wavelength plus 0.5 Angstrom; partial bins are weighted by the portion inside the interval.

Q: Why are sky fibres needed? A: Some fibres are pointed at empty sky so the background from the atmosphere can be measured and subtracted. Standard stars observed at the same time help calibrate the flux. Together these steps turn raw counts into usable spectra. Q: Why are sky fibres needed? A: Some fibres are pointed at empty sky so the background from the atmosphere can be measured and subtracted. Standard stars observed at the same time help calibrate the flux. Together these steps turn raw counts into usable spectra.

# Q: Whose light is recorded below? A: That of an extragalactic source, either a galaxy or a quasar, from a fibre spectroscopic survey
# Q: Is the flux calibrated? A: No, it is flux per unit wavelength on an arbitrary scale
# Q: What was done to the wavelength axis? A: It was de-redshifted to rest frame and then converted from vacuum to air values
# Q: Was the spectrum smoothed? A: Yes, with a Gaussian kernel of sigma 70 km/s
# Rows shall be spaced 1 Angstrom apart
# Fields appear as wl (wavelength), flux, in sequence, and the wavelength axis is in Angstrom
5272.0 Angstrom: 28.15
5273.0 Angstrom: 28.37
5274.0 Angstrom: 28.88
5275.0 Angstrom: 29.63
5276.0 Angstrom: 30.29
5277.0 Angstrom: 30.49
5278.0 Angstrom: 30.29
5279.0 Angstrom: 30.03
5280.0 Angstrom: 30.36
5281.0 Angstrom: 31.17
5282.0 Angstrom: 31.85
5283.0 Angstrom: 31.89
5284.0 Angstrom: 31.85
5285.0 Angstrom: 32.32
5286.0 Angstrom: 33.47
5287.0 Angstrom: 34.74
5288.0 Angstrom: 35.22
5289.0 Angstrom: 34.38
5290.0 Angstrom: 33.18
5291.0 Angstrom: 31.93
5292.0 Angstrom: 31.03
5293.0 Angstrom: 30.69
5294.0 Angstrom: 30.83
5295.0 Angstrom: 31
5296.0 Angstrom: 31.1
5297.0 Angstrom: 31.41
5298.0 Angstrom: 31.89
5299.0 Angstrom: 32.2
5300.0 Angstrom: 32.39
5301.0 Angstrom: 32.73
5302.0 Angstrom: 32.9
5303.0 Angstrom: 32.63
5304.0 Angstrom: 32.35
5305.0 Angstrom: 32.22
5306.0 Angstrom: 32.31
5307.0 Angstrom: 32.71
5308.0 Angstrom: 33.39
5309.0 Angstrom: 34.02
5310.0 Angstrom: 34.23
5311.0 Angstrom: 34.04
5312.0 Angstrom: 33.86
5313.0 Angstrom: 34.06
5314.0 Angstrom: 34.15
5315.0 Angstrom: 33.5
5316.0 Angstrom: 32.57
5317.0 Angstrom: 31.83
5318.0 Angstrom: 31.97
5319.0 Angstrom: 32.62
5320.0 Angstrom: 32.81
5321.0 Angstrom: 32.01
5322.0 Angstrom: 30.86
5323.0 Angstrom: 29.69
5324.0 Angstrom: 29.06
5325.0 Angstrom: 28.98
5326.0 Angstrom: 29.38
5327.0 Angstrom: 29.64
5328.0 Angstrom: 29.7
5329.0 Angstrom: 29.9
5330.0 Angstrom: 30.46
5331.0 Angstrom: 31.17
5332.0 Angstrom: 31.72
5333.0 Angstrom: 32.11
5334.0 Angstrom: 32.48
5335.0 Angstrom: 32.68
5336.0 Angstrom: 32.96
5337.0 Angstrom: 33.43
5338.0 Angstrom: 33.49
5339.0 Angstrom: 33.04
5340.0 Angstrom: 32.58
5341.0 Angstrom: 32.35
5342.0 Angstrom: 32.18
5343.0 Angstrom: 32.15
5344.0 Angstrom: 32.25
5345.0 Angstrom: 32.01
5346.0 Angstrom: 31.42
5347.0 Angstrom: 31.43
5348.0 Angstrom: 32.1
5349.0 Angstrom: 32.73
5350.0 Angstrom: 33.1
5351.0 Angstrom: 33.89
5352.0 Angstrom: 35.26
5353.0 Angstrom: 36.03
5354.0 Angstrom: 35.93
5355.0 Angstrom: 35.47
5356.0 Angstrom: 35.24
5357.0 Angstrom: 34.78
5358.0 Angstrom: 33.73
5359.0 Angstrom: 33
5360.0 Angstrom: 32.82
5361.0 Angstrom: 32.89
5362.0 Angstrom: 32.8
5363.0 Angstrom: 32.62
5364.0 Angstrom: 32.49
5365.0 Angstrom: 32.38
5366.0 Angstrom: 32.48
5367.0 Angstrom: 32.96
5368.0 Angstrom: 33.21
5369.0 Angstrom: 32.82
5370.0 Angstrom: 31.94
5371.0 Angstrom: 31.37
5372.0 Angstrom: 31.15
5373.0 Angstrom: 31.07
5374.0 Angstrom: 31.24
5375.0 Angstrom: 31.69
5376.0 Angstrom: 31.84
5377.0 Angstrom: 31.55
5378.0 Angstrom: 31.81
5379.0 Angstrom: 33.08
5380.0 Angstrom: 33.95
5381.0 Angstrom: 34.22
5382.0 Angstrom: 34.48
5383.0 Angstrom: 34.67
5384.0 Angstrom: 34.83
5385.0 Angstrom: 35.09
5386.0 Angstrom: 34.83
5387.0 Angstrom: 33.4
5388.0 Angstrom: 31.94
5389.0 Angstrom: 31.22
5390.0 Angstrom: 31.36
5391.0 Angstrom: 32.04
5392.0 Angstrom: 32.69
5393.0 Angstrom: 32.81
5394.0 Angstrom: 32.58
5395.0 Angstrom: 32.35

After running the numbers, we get 0.8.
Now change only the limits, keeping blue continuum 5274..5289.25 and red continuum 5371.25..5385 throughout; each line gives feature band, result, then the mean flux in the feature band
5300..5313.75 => -0.5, 33.2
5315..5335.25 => 0.7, 31.1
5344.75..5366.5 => -0.6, 33.4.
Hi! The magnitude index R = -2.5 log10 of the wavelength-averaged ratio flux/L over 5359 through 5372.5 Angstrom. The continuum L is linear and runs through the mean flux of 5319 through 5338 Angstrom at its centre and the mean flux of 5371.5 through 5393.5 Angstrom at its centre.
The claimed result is -0.01 mag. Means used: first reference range 31.2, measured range 32.5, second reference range 32.8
